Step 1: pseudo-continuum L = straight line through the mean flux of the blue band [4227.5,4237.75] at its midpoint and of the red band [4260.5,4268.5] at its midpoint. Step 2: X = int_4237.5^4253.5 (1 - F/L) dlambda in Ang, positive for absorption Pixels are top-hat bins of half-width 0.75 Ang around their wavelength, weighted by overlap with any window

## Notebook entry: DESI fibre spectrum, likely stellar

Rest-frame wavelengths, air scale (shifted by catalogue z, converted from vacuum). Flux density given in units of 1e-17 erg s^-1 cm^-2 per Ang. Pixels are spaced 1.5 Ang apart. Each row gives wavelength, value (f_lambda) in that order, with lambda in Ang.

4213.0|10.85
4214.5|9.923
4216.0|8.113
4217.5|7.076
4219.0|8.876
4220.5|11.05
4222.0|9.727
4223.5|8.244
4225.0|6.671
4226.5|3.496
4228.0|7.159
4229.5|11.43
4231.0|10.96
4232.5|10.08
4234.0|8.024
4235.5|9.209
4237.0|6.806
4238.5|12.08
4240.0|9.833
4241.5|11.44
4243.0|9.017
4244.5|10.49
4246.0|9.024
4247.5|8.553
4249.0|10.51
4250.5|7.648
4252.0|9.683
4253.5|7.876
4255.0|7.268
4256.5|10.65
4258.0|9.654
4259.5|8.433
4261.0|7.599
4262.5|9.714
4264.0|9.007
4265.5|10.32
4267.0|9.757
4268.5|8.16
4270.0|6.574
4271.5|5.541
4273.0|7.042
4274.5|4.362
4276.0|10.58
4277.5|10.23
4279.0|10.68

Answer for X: -0.90 Ang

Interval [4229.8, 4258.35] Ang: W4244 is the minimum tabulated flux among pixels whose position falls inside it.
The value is 6.806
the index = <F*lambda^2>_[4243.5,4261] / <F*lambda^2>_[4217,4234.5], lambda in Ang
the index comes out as 1.06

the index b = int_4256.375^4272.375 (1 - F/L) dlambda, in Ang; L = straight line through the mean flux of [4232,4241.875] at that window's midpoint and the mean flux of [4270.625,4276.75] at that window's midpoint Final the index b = -2.1 Ang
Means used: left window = 9.56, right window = 6.87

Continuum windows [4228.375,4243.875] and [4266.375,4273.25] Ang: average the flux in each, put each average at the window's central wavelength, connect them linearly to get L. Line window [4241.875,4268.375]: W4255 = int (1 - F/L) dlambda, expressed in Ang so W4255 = -2.3 Ang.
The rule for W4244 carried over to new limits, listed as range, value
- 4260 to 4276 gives 4.362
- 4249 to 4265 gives 7.268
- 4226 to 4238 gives 3.496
